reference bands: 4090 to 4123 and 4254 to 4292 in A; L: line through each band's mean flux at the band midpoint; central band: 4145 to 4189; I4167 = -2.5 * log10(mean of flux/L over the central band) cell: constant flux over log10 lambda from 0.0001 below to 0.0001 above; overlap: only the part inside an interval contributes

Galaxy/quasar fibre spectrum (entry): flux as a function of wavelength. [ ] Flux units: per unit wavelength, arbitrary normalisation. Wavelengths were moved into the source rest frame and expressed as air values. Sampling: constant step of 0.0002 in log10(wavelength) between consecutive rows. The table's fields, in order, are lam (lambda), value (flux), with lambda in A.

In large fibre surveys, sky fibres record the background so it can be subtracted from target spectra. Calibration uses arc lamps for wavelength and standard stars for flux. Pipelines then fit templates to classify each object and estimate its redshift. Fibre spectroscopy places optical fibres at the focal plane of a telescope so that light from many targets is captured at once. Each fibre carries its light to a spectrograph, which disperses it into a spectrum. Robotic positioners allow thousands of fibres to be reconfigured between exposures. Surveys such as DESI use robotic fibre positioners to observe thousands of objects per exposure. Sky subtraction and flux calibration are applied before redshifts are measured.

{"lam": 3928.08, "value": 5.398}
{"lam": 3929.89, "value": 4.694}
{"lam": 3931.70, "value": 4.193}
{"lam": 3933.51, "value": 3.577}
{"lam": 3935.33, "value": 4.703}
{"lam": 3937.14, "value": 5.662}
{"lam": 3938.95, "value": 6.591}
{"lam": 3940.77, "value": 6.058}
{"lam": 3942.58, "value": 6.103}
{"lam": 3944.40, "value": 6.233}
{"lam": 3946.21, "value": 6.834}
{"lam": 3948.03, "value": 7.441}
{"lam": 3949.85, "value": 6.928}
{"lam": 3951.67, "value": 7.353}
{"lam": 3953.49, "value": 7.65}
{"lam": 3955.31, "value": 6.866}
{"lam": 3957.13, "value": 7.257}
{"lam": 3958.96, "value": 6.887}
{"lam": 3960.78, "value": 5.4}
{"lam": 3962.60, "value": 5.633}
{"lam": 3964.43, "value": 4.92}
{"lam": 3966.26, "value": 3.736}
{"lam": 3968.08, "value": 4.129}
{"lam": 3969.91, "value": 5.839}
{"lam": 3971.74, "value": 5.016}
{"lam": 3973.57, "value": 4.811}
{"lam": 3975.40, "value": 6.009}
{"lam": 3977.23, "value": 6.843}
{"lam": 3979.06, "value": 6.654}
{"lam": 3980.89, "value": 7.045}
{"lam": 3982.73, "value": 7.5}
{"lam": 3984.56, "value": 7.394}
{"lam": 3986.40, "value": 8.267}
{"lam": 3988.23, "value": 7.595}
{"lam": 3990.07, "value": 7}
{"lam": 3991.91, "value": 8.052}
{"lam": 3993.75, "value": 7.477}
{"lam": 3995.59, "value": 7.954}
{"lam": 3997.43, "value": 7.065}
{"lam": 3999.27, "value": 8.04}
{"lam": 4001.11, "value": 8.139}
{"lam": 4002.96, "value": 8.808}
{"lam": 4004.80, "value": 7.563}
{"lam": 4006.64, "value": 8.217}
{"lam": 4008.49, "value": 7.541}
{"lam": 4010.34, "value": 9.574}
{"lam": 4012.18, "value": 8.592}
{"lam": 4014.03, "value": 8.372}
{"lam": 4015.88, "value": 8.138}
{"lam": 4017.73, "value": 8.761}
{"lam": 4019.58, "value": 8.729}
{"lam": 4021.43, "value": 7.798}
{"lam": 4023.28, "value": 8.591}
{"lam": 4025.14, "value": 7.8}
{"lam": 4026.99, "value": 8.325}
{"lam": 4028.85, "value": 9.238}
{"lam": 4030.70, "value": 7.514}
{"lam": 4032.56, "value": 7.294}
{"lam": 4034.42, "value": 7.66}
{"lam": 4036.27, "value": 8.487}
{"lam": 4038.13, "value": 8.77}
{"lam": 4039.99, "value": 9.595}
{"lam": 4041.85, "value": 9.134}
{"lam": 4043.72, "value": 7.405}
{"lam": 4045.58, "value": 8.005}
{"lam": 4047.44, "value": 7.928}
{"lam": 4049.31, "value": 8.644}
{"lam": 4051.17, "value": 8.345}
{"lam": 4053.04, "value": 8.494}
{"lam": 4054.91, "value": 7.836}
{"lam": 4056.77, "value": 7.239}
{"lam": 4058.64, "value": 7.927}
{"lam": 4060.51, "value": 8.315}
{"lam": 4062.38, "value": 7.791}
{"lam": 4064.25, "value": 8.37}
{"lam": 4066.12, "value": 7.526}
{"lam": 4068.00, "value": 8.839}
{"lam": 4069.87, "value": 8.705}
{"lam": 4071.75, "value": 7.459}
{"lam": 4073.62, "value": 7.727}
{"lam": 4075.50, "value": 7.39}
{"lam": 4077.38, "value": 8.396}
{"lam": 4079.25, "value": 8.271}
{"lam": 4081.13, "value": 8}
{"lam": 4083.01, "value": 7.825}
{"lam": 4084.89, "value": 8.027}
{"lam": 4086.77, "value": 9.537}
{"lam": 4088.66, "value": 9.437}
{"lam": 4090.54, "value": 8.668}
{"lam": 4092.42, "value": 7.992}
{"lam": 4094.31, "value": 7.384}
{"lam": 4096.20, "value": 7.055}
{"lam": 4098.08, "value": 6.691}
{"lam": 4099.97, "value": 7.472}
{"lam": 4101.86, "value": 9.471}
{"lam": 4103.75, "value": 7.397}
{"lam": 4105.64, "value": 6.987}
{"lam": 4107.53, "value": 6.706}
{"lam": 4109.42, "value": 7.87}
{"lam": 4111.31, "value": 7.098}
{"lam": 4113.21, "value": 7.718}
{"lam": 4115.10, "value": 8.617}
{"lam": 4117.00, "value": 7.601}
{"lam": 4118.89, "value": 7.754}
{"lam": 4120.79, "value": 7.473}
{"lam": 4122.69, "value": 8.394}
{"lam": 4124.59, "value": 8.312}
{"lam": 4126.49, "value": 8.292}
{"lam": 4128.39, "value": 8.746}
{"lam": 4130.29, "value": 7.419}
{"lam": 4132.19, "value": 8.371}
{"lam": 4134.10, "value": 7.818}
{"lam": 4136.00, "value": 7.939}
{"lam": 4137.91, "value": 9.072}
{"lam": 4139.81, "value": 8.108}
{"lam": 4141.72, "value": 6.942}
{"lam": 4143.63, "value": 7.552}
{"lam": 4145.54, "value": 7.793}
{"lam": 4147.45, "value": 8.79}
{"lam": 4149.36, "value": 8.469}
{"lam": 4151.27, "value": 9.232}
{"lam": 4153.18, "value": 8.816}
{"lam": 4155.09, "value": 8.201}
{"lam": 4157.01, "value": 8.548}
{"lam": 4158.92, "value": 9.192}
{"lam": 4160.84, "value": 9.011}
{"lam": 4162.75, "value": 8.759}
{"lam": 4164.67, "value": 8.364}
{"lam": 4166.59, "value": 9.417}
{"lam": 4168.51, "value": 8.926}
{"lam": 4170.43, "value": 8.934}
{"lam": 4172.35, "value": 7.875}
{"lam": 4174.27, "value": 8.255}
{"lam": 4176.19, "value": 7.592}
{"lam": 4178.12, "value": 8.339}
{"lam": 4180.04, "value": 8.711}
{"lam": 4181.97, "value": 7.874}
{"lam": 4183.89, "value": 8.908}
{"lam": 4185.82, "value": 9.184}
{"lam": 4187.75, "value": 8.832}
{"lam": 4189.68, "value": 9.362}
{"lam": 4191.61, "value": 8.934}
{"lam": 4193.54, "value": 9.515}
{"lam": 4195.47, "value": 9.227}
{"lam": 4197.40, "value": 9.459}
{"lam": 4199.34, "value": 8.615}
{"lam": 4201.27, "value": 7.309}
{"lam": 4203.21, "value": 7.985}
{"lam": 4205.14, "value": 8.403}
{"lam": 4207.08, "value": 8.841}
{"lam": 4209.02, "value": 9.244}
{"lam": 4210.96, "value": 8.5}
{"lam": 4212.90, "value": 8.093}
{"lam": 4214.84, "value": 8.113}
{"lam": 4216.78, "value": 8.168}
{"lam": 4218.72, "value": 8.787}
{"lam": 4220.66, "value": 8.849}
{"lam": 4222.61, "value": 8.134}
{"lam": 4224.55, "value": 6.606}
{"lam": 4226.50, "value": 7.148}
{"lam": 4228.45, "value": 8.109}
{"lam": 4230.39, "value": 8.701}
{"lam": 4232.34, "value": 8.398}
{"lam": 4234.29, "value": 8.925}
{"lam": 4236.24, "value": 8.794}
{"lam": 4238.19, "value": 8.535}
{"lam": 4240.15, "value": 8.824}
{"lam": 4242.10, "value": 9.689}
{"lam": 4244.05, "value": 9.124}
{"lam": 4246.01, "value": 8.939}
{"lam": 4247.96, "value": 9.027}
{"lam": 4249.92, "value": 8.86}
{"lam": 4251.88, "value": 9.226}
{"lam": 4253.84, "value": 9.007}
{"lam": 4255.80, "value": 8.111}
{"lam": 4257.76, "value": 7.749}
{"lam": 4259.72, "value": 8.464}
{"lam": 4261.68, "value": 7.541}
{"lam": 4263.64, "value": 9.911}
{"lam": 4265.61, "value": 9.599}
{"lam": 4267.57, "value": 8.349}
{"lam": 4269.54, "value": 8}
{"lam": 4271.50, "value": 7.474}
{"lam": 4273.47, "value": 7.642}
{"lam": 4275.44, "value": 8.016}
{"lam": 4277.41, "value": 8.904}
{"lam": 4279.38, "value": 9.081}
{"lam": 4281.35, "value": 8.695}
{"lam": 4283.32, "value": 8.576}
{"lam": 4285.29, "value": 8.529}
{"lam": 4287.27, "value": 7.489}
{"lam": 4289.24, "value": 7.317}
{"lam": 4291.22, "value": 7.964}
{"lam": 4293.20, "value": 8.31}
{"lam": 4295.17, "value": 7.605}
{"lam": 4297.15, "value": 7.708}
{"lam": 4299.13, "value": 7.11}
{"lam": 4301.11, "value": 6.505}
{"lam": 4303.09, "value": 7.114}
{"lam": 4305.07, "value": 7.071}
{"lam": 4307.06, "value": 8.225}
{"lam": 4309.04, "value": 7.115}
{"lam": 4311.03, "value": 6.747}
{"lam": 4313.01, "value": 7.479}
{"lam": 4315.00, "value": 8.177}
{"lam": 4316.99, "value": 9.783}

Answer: -0.096 mag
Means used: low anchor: 7.66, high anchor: 8.3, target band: 8.62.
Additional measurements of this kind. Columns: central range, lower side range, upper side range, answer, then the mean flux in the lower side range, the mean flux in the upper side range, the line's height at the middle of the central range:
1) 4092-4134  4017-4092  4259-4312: 0.06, 8.24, 7.96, 8.17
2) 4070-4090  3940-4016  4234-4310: -0.11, 6.97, 8.28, 7.42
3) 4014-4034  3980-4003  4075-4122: -0.06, 7.67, 7.88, 7.74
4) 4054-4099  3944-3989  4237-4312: -0.14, 6.41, 8.21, 7.05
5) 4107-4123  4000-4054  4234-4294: 0.10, 8.32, 8.53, 8.4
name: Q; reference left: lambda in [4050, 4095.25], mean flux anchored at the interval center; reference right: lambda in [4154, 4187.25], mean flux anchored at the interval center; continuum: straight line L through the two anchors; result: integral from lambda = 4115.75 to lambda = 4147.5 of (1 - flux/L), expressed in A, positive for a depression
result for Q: 1.56 A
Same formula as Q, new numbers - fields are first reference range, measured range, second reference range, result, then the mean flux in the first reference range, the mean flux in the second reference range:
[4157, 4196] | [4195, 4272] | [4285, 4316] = -3.3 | 8.75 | 7.5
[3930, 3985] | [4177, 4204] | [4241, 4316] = -4.1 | 6.01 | 8.17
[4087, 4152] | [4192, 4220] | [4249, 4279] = -1.1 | 7.97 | 8.47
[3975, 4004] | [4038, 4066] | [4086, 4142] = -1.7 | 7.52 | 7.95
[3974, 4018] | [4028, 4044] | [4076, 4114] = -1.2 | 7.73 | 7.89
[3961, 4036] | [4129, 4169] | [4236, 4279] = -1.6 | 7.34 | 8.63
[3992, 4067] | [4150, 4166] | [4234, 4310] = -1.1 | 8.17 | 8.28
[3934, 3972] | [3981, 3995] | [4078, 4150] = -2.4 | 6.05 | 7.98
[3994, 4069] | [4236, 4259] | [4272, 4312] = -2.8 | 8.2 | 7.78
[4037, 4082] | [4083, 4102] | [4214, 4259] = 0.3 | 8.17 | 8.52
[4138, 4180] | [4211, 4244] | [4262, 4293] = 0.0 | 8.45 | 8.35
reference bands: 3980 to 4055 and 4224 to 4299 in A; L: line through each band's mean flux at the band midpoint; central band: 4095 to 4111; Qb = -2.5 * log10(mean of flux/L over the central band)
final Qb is 0.107 mag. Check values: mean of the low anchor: 8.12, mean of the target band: 7.44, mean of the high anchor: 8.39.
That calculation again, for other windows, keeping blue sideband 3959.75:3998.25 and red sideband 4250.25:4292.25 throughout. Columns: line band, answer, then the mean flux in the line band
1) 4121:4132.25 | -0.11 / 8.2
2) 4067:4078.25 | -0.15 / 8.07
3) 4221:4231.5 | 0.03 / 7.81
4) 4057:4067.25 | -0.14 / 7.95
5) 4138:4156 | -0.10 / 8.26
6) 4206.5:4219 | -0.07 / 8.51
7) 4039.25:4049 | -0.22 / 8.4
